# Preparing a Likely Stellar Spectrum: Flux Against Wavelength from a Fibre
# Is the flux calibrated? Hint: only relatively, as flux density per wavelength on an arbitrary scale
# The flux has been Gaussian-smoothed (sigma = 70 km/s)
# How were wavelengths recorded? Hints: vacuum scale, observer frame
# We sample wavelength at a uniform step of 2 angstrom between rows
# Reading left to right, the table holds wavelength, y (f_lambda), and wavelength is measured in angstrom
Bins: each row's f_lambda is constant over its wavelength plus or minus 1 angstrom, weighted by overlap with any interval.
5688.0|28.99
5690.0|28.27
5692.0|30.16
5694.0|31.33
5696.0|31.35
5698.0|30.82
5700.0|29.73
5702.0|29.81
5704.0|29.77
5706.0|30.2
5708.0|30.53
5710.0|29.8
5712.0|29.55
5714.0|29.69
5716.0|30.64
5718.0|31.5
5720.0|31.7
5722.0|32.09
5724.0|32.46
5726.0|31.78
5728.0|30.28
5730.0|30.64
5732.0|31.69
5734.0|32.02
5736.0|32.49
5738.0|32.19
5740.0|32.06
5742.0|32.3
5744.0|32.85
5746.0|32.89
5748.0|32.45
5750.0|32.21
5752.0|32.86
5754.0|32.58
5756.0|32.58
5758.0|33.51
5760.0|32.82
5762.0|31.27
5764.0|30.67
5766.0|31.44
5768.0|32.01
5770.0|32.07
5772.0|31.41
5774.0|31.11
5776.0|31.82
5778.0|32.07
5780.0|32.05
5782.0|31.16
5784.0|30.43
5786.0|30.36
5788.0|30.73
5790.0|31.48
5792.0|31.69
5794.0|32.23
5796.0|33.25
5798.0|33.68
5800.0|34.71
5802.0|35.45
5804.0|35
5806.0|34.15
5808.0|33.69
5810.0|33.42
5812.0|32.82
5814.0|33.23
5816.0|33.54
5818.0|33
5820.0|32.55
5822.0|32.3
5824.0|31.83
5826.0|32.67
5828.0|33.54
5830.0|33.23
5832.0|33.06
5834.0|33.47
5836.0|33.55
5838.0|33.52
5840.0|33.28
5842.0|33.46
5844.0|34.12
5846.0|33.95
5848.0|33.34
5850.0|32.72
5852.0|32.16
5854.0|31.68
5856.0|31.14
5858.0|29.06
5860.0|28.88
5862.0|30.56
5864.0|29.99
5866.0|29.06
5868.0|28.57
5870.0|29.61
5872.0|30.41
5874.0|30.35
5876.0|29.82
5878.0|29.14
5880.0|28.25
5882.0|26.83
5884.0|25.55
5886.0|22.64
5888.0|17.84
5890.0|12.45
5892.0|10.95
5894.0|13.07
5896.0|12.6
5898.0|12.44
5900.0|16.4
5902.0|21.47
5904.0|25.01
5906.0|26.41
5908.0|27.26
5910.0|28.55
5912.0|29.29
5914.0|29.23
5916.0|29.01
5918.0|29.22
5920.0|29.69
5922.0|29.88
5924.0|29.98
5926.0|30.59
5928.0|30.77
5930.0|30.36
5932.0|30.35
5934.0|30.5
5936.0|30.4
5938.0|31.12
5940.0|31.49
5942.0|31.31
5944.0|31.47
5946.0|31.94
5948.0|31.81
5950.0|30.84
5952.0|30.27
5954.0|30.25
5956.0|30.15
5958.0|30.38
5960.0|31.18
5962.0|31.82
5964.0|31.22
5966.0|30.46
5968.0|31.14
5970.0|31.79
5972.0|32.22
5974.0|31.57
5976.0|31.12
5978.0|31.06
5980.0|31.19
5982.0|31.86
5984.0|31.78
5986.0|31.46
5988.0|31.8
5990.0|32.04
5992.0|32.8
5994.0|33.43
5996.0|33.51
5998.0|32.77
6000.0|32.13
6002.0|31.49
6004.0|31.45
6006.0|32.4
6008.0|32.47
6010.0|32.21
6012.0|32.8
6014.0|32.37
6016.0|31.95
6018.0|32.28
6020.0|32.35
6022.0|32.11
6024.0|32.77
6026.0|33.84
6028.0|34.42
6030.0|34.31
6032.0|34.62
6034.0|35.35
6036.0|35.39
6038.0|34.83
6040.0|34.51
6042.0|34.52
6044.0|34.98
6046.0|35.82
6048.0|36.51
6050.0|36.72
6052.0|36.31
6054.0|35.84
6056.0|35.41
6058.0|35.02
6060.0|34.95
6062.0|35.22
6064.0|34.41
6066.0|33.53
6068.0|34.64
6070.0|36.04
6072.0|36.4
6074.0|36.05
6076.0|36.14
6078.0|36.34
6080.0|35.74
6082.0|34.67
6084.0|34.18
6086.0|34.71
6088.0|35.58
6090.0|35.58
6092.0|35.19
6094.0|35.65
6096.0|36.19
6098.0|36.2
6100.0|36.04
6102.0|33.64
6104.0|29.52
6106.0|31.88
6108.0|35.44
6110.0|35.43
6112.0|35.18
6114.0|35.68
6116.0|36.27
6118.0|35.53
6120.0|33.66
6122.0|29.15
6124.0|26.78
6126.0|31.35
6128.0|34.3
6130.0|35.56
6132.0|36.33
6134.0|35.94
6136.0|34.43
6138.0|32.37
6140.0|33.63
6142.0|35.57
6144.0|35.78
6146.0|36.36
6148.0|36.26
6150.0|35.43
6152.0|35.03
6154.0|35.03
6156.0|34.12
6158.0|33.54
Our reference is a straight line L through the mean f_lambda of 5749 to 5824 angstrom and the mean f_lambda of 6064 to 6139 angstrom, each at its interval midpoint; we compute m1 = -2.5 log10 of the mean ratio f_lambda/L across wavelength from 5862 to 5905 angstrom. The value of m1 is 0.39 mag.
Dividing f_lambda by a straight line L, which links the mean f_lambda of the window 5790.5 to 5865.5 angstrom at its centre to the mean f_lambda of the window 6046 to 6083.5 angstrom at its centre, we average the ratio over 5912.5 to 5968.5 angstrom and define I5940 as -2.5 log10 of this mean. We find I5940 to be 0.118 mag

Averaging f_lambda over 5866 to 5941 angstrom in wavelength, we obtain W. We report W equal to 25.9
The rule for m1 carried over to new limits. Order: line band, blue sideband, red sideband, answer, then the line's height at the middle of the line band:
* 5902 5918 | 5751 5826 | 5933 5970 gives 0.143 mag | 31.4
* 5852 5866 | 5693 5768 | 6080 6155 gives 0.076 mag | 32.5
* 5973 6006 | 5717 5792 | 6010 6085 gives 0.070 mag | 34.1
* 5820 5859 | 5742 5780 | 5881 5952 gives -0.129 mag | 29.1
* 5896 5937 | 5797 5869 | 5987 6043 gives 0.214 mag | 32.8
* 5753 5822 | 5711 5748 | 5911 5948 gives -0.041 mag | 31.3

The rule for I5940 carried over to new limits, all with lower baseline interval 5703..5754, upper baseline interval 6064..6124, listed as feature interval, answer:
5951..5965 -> 0.09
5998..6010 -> 0.06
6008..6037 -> 0.02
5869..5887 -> 0.17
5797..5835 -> -0.04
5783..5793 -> 0.04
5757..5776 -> 0.00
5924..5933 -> 0.09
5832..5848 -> -0.04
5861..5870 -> 0.11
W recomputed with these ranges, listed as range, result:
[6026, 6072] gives 35.2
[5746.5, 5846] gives 32.7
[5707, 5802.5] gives 31.8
